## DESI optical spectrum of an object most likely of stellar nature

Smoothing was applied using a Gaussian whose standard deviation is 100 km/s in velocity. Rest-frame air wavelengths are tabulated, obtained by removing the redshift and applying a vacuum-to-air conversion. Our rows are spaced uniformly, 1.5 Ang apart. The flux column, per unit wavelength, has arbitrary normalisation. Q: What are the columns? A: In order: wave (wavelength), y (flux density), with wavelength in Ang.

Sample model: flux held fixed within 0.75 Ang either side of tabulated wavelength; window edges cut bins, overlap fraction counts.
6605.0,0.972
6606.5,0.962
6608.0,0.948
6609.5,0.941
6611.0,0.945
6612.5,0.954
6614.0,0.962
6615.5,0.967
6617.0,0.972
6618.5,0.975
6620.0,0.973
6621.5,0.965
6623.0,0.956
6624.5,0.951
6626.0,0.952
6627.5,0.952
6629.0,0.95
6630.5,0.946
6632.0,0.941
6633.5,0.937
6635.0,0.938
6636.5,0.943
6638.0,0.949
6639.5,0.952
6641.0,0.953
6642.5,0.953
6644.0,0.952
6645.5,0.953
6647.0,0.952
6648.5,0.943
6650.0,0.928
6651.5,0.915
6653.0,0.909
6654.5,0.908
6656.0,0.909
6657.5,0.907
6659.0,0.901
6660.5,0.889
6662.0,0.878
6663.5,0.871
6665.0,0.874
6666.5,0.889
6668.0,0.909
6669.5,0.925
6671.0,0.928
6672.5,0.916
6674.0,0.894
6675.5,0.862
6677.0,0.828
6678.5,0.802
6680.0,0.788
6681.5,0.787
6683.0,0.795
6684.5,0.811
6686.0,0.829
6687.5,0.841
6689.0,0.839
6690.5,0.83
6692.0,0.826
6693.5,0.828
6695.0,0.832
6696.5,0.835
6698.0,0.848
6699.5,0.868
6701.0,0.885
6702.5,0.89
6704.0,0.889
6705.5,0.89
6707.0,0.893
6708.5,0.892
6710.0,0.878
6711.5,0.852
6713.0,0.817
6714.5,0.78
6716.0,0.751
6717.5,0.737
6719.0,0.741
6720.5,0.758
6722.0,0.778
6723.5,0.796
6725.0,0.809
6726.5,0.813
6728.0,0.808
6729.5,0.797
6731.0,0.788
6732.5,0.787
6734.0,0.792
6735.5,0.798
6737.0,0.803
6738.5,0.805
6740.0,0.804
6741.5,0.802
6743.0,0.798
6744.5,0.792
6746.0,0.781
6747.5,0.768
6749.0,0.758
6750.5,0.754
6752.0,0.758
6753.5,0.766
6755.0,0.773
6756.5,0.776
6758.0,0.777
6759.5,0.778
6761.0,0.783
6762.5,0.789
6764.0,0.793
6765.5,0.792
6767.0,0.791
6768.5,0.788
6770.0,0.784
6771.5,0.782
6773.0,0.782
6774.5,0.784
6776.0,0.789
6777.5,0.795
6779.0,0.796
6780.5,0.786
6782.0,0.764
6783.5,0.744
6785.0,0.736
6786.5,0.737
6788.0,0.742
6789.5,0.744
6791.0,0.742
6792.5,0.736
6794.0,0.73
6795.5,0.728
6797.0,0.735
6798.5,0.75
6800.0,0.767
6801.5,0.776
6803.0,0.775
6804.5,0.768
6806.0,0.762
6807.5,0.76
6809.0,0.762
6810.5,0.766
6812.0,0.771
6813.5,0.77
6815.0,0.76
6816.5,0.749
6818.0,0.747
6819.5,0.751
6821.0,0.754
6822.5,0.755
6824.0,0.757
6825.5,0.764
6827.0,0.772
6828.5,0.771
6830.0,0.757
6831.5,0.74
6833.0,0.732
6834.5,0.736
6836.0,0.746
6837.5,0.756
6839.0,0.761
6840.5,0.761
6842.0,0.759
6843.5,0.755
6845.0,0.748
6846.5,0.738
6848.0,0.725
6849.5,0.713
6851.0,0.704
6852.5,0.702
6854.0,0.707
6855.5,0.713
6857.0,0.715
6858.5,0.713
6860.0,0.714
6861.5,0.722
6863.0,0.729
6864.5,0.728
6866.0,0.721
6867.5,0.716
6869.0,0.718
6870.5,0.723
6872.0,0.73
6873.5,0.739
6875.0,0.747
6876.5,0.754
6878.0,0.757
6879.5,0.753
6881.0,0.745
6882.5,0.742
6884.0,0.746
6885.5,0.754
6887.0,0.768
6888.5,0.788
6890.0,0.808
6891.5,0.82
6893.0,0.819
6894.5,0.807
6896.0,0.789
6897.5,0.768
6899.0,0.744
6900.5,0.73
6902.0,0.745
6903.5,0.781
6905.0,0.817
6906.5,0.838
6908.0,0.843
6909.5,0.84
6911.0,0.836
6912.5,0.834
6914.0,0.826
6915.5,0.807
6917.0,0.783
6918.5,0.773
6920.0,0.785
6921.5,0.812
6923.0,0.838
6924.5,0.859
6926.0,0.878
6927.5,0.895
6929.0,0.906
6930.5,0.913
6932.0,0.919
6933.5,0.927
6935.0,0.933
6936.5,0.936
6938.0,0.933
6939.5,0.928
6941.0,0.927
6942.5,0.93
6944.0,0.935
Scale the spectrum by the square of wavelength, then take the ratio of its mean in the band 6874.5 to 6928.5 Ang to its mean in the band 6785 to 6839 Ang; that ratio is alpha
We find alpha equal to 1.08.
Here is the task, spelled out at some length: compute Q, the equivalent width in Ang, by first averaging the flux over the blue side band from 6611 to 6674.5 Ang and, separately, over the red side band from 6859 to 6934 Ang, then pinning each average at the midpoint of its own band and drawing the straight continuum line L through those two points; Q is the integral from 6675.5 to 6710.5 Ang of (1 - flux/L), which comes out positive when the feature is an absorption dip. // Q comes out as 2.4 Ang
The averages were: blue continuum 0.933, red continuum 0.79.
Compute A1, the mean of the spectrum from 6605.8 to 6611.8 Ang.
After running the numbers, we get 0.949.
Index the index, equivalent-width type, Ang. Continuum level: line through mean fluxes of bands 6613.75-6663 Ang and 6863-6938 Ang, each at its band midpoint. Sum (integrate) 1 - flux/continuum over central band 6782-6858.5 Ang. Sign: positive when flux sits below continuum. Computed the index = 8.8 Ang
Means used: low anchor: 0.94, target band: 0.747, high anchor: 0.801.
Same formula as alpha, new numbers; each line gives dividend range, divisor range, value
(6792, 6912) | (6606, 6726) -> 0.90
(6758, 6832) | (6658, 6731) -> 0.94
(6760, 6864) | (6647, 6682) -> 0.89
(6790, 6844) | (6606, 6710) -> 0.88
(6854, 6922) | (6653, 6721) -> 0.96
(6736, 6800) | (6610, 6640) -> 0.84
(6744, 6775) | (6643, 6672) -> 0.88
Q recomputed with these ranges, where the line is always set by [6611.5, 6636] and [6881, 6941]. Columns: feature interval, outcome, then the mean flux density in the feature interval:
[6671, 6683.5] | 1.23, 0.84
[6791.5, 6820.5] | 3.93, 0.756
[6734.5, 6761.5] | 3.55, 0.782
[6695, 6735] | 4.06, 0.822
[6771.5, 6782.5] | 1.26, 0.785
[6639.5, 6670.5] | 0.81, 0.917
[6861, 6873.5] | 1.81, 0.724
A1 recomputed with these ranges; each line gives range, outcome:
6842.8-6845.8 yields 0.751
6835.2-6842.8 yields 0.756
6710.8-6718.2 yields 0.787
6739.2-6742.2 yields 0.803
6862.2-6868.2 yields 0.724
